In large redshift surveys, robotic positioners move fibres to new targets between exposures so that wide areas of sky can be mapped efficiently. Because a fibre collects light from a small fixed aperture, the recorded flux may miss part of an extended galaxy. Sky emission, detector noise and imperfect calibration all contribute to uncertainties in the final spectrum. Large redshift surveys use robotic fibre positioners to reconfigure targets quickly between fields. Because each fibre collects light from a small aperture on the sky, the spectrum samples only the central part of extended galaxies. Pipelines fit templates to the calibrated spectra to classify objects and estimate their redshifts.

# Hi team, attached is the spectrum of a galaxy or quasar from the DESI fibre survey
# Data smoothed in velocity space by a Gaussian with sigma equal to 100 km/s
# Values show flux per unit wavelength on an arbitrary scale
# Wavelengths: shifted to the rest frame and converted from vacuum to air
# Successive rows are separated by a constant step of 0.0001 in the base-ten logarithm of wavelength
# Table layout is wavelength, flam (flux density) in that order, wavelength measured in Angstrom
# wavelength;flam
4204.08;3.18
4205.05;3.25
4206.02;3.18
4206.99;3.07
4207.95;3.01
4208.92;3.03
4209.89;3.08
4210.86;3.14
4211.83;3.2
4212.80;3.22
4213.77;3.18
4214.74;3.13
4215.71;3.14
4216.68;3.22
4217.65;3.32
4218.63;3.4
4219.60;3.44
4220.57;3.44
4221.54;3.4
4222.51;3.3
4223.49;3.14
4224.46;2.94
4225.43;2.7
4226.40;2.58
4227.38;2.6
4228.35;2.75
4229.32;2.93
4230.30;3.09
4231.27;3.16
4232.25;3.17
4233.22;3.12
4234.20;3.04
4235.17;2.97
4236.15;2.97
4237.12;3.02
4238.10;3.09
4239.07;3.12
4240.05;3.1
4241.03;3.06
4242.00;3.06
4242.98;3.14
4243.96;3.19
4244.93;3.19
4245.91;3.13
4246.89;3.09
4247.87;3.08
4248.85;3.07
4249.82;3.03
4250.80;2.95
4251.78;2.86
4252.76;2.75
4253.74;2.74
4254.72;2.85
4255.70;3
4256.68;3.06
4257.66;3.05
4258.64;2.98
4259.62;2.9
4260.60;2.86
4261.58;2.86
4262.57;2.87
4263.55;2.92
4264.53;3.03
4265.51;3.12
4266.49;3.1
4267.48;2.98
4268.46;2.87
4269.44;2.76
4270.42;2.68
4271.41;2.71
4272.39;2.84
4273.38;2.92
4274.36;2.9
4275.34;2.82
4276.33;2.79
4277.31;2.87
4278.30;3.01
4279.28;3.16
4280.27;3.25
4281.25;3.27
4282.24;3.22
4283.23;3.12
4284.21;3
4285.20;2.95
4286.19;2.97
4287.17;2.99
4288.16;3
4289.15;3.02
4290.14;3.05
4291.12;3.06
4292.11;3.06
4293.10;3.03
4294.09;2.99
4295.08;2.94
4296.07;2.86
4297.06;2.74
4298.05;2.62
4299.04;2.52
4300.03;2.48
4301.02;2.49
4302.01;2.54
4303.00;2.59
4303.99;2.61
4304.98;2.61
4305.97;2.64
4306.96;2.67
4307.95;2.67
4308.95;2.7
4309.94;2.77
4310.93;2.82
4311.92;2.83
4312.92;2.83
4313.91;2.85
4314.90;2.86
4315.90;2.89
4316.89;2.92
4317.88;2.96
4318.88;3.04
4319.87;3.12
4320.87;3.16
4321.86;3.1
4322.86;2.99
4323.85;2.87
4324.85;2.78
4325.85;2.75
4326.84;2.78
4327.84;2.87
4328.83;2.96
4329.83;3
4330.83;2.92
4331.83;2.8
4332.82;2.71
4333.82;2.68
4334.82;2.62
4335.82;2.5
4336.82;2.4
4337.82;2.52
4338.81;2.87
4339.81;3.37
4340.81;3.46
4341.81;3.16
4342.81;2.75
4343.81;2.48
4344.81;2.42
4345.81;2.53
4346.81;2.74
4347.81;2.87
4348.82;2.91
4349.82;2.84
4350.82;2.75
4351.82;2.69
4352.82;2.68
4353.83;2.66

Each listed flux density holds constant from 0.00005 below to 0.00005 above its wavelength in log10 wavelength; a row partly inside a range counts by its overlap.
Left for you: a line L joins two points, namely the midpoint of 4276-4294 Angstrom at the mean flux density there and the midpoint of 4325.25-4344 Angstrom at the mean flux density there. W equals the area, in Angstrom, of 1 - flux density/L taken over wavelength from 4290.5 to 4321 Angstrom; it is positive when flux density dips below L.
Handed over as 1.6 Angstrom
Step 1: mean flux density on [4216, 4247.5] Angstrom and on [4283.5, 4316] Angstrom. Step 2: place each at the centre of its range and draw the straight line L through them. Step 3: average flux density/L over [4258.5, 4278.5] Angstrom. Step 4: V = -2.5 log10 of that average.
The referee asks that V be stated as 0.02 mag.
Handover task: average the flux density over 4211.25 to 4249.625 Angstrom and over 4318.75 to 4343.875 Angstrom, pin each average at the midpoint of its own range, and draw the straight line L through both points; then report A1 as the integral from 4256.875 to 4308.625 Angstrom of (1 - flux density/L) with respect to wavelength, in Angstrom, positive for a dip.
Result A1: 1.74 Angstrom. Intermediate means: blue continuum 3.1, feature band 2.88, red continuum 2.88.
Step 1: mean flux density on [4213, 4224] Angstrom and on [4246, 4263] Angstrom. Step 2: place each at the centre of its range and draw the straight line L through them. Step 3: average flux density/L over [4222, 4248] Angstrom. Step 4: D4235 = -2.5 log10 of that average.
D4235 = 0.03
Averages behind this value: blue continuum 3.28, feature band 3.03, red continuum 2.94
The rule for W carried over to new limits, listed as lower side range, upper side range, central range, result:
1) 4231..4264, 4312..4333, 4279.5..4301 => 0.0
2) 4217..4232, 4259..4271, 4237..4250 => -0.4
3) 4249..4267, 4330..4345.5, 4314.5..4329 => -0.6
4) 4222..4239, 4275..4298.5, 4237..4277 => 0.3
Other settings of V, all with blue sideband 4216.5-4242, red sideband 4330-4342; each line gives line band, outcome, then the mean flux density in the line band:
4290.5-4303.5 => 0.06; 2.77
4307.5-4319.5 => 0.01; 2.85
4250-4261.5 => 0.04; 2.91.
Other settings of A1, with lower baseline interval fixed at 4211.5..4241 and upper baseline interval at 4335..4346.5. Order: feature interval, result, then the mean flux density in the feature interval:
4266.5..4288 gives -0.1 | 2.96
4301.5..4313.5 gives 0.7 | 2.69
